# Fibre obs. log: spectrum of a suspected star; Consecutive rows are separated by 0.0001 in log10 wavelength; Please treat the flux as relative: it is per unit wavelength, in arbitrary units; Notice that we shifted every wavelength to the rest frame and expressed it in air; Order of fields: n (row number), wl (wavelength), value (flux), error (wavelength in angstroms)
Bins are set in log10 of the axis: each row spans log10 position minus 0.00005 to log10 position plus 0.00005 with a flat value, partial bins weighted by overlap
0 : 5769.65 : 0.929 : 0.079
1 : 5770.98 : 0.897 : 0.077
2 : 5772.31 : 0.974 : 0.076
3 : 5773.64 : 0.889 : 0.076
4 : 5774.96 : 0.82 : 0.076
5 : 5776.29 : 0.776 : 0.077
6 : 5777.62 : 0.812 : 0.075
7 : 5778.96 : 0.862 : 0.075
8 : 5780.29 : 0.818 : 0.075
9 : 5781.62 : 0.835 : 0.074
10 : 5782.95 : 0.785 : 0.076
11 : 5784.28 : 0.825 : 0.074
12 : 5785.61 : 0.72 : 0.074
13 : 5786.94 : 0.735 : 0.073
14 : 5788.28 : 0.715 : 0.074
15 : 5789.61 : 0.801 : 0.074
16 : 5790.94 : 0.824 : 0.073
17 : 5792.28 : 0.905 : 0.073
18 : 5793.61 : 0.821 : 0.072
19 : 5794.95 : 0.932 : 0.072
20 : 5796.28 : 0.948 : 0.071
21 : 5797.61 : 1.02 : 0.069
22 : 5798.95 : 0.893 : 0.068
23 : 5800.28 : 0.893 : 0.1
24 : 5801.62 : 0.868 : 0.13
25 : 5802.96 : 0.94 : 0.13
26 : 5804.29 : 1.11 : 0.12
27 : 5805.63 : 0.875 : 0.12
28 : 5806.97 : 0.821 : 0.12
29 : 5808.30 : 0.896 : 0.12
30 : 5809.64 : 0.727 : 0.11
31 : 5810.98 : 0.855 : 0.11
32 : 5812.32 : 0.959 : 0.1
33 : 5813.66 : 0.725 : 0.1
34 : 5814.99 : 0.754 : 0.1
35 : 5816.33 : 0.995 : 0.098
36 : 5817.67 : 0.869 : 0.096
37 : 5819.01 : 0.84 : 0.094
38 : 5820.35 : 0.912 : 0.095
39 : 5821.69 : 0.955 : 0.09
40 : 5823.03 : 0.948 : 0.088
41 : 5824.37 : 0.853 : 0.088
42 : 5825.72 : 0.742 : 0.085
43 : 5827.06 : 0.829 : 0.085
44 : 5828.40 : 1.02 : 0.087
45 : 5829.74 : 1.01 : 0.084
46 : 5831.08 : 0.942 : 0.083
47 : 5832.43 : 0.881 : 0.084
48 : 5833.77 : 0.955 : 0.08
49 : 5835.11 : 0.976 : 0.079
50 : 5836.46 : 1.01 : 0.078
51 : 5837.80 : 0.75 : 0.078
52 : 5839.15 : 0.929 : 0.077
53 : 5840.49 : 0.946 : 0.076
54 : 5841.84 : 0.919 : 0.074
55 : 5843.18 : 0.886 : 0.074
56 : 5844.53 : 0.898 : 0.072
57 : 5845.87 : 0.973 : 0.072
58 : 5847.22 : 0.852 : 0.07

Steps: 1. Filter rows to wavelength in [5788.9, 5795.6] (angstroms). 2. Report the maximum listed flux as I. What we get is 0.932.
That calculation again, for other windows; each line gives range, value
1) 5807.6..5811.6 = 0.896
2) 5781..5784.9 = 0.835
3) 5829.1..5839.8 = 1.01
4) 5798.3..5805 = 1.11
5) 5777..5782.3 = 0.862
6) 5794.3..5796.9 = 0.948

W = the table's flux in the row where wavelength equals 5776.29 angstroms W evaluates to 0.776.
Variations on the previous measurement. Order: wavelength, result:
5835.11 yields 0.976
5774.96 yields 0.82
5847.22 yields 0.852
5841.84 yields 0.919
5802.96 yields 0.94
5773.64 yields 0.889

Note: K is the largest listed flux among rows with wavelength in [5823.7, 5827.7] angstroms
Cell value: 0.853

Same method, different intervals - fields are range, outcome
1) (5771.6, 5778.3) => 0.974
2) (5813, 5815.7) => 0.754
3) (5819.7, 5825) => 0.955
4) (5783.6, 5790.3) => 0.825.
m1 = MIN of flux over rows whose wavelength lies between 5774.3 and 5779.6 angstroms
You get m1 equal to 0.776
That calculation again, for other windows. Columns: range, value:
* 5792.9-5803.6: 0.821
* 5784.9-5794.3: 0.715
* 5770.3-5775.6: 0.82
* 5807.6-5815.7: 0.725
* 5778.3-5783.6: 0.785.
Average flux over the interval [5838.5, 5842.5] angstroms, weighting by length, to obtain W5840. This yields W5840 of 0.931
